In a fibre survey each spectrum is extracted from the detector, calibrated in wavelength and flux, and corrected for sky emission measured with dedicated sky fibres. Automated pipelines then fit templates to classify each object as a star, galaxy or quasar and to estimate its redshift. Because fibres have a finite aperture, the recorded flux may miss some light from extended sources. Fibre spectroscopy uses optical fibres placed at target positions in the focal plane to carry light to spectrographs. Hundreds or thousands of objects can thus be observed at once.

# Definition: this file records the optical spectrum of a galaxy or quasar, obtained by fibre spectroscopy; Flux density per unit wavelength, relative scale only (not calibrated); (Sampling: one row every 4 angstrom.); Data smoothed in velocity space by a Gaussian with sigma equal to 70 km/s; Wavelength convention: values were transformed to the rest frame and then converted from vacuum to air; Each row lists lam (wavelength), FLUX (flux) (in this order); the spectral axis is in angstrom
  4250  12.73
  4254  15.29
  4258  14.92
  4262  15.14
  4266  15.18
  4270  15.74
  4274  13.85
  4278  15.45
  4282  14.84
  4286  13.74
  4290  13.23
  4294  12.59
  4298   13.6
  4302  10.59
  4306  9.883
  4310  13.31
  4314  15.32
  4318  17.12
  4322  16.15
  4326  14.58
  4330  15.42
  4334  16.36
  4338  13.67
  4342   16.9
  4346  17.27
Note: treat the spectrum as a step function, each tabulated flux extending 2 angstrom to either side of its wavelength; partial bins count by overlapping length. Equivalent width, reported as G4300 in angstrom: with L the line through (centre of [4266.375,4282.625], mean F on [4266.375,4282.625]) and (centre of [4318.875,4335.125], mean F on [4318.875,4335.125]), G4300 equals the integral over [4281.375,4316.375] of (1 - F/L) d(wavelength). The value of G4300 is 5.3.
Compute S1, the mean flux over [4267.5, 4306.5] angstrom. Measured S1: 13.5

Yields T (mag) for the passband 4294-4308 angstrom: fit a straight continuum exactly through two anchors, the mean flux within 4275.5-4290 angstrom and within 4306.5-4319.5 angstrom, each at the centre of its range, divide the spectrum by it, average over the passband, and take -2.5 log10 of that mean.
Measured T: 0.25 mag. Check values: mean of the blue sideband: 14.4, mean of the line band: 11.5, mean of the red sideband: 14.6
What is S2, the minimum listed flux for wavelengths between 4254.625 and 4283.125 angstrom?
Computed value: 13.85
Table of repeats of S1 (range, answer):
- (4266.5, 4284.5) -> 15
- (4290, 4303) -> 12.5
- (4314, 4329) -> 15.8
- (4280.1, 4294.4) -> 13.7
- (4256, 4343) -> 14.4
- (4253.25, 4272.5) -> 15.2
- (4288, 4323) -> 13.5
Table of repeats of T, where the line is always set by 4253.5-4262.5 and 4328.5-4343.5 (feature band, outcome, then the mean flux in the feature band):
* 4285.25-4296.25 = 0.16 mag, 13.1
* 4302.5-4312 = 0.32 mag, 11.4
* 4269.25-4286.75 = 0.03 mag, 14.7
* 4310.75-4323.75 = -0.03 mag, 15.9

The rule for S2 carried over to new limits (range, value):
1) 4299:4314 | 9.883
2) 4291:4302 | 10.59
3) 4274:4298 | 12.59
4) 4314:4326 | 14.58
